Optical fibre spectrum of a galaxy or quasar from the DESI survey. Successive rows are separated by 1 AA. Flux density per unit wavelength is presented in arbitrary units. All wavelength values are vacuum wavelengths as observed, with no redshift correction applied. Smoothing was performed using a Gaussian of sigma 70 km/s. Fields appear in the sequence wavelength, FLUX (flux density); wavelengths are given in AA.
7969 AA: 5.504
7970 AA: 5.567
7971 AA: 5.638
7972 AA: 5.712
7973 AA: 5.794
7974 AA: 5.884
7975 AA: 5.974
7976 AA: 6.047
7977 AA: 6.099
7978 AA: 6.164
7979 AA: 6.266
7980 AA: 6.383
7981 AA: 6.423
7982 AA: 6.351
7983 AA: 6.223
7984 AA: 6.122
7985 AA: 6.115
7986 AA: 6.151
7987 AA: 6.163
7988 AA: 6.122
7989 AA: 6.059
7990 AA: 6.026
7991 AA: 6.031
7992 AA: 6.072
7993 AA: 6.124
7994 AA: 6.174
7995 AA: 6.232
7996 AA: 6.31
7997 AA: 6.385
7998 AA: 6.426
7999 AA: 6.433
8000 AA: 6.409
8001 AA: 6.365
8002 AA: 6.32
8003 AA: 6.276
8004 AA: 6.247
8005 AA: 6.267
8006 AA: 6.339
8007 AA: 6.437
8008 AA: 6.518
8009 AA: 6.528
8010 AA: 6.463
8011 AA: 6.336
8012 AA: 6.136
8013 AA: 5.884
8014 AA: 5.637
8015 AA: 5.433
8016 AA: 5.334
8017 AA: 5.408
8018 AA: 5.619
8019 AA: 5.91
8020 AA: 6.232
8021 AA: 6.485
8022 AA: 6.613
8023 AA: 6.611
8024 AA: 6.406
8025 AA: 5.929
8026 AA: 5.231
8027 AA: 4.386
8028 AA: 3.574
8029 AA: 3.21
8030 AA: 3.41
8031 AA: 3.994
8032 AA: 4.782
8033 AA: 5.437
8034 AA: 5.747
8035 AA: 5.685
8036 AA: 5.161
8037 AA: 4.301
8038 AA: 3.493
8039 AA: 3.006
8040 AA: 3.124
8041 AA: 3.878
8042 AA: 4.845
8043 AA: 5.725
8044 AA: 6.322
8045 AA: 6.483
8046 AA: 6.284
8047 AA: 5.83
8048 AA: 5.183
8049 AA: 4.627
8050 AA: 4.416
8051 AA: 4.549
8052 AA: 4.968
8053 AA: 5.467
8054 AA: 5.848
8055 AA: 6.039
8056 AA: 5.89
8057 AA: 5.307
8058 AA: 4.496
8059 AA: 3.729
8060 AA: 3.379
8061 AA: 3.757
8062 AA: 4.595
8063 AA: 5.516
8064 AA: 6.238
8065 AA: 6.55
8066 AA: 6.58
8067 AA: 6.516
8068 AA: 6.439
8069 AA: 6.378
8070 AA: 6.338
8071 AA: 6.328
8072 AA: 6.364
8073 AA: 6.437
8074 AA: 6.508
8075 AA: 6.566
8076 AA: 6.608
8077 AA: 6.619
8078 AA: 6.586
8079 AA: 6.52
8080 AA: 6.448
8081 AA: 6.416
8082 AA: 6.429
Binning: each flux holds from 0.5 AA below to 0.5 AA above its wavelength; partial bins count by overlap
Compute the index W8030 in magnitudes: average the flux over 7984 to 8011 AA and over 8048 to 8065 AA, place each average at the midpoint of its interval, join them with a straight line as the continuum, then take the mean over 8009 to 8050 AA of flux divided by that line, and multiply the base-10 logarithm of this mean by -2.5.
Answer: 0.06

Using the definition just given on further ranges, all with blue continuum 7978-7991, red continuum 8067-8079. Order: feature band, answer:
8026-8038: 0.37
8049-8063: 0.31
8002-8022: 0.03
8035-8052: 0.30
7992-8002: -0.01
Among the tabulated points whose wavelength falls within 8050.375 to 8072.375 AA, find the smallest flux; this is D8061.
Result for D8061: 3.379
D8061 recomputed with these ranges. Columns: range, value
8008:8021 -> 5.334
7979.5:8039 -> 3.006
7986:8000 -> 6.026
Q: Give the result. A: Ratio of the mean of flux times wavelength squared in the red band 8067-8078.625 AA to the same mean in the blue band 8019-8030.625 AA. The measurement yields 1.24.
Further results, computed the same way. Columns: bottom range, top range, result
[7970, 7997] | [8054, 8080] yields 0.98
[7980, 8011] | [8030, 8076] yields 0.86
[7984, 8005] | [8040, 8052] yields 0.84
